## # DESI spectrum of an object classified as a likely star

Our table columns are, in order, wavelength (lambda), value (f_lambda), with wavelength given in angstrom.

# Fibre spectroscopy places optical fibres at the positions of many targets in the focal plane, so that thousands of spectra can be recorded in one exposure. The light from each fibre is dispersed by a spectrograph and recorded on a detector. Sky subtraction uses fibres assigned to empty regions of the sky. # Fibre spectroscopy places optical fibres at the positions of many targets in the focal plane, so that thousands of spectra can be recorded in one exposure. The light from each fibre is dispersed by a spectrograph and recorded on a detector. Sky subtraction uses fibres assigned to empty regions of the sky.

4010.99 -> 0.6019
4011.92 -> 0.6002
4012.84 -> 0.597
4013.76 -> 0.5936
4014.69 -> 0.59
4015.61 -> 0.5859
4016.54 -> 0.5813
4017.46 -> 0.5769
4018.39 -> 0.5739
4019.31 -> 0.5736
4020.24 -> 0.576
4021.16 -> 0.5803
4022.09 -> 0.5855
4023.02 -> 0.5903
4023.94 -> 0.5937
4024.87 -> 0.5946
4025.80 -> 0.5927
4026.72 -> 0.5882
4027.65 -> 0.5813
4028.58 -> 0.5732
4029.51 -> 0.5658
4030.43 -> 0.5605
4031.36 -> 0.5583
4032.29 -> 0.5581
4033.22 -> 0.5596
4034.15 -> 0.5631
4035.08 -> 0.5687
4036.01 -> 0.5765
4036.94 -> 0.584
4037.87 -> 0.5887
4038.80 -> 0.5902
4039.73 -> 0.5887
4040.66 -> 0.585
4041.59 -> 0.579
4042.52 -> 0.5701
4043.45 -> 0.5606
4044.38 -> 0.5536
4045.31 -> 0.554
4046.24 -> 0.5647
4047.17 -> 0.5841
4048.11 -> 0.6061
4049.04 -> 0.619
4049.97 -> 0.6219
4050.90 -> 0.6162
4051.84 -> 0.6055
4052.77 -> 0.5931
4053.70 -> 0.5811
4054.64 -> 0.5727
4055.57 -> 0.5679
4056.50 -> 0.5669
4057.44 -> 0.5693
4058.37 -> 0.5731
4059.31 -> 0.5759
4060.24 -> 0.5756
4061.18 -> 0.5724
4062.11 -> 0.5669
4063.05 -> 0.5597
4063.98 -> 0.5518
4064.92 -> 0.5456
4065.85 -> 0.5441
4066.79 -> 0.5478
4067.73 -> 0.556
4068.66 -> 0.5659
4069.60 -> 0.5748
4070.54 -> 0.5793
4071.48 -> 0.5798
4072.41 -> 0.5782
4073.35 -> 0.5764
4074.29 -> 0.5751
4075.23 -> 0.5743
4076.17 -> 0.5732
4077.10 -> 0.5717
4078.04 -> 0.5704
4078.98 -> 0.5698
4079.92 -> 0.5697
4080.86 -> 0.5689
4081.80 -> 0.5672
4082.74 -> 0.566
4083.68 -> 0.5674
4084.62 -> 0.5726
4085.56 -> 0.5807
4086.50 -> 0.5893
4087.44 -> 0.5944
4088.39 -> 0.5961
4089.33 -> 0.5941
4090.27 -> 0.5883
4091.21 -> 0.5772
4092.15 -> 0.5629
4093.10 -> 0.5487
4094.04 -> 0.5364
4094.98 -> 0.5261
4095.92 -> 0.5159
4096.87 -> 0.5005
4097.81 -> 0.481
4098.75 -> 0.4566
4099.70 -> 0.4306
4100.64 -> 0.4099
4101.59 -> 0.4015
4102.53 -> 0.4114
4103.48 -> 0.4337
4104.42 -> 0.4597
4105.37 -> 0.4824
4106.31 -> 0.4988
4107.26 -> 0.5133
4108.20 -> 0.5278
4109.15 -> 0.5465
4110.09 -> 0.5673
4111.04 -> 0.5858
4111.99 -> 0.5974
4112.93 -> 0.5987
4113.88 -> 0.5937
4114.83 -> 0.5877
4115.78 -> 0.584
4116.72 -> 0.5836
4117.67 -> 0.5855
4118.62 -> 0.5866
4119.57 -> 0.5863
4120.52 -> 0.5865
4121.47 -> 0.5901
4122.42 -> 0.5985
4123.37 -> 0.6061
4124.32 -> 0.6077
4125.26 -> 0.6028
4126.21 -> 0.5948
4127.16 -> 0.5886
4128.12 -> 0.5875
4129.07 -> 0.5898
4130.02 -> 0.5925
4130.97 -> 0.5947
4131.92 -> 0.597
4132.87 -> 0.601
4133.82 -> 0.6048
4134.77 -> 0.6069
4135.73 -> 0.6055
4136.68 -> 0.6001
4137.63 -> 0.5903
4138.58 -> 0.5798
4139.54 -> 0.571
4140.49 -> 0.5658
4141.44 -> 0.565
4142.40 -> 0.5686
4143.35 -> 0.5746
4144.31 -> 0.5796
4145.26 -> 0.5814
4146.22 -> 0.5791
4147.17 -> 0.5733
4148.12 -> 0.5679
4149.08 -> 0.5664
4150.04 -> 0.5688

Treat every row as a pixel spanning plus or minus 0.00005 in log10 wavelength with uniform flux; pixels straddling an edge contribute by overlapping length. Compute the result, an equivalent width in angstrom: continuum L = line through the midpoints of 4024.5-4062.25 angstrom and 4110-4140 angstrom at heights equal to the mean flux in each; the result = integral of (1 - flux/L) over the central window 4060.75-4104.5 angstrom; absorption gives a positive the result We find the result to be 3.1 angstrom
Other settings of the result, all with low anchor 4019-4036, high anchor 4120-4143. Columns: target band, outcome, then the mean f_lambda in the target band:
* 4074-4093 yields 0.3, 0.576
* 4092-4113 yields 3.1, 0.501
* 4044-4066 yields 0.1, 0.577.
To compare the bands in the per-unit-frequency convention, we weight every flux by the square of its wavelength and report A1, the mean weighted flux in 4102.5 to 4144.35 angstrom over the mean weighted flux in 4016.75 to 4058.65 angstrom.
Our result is 1.0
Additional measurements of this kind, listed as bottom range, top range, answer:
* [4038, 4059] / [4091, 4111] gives 0.87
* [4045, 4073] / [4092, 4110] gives 0.86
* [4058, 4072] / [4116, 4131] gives 1.08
